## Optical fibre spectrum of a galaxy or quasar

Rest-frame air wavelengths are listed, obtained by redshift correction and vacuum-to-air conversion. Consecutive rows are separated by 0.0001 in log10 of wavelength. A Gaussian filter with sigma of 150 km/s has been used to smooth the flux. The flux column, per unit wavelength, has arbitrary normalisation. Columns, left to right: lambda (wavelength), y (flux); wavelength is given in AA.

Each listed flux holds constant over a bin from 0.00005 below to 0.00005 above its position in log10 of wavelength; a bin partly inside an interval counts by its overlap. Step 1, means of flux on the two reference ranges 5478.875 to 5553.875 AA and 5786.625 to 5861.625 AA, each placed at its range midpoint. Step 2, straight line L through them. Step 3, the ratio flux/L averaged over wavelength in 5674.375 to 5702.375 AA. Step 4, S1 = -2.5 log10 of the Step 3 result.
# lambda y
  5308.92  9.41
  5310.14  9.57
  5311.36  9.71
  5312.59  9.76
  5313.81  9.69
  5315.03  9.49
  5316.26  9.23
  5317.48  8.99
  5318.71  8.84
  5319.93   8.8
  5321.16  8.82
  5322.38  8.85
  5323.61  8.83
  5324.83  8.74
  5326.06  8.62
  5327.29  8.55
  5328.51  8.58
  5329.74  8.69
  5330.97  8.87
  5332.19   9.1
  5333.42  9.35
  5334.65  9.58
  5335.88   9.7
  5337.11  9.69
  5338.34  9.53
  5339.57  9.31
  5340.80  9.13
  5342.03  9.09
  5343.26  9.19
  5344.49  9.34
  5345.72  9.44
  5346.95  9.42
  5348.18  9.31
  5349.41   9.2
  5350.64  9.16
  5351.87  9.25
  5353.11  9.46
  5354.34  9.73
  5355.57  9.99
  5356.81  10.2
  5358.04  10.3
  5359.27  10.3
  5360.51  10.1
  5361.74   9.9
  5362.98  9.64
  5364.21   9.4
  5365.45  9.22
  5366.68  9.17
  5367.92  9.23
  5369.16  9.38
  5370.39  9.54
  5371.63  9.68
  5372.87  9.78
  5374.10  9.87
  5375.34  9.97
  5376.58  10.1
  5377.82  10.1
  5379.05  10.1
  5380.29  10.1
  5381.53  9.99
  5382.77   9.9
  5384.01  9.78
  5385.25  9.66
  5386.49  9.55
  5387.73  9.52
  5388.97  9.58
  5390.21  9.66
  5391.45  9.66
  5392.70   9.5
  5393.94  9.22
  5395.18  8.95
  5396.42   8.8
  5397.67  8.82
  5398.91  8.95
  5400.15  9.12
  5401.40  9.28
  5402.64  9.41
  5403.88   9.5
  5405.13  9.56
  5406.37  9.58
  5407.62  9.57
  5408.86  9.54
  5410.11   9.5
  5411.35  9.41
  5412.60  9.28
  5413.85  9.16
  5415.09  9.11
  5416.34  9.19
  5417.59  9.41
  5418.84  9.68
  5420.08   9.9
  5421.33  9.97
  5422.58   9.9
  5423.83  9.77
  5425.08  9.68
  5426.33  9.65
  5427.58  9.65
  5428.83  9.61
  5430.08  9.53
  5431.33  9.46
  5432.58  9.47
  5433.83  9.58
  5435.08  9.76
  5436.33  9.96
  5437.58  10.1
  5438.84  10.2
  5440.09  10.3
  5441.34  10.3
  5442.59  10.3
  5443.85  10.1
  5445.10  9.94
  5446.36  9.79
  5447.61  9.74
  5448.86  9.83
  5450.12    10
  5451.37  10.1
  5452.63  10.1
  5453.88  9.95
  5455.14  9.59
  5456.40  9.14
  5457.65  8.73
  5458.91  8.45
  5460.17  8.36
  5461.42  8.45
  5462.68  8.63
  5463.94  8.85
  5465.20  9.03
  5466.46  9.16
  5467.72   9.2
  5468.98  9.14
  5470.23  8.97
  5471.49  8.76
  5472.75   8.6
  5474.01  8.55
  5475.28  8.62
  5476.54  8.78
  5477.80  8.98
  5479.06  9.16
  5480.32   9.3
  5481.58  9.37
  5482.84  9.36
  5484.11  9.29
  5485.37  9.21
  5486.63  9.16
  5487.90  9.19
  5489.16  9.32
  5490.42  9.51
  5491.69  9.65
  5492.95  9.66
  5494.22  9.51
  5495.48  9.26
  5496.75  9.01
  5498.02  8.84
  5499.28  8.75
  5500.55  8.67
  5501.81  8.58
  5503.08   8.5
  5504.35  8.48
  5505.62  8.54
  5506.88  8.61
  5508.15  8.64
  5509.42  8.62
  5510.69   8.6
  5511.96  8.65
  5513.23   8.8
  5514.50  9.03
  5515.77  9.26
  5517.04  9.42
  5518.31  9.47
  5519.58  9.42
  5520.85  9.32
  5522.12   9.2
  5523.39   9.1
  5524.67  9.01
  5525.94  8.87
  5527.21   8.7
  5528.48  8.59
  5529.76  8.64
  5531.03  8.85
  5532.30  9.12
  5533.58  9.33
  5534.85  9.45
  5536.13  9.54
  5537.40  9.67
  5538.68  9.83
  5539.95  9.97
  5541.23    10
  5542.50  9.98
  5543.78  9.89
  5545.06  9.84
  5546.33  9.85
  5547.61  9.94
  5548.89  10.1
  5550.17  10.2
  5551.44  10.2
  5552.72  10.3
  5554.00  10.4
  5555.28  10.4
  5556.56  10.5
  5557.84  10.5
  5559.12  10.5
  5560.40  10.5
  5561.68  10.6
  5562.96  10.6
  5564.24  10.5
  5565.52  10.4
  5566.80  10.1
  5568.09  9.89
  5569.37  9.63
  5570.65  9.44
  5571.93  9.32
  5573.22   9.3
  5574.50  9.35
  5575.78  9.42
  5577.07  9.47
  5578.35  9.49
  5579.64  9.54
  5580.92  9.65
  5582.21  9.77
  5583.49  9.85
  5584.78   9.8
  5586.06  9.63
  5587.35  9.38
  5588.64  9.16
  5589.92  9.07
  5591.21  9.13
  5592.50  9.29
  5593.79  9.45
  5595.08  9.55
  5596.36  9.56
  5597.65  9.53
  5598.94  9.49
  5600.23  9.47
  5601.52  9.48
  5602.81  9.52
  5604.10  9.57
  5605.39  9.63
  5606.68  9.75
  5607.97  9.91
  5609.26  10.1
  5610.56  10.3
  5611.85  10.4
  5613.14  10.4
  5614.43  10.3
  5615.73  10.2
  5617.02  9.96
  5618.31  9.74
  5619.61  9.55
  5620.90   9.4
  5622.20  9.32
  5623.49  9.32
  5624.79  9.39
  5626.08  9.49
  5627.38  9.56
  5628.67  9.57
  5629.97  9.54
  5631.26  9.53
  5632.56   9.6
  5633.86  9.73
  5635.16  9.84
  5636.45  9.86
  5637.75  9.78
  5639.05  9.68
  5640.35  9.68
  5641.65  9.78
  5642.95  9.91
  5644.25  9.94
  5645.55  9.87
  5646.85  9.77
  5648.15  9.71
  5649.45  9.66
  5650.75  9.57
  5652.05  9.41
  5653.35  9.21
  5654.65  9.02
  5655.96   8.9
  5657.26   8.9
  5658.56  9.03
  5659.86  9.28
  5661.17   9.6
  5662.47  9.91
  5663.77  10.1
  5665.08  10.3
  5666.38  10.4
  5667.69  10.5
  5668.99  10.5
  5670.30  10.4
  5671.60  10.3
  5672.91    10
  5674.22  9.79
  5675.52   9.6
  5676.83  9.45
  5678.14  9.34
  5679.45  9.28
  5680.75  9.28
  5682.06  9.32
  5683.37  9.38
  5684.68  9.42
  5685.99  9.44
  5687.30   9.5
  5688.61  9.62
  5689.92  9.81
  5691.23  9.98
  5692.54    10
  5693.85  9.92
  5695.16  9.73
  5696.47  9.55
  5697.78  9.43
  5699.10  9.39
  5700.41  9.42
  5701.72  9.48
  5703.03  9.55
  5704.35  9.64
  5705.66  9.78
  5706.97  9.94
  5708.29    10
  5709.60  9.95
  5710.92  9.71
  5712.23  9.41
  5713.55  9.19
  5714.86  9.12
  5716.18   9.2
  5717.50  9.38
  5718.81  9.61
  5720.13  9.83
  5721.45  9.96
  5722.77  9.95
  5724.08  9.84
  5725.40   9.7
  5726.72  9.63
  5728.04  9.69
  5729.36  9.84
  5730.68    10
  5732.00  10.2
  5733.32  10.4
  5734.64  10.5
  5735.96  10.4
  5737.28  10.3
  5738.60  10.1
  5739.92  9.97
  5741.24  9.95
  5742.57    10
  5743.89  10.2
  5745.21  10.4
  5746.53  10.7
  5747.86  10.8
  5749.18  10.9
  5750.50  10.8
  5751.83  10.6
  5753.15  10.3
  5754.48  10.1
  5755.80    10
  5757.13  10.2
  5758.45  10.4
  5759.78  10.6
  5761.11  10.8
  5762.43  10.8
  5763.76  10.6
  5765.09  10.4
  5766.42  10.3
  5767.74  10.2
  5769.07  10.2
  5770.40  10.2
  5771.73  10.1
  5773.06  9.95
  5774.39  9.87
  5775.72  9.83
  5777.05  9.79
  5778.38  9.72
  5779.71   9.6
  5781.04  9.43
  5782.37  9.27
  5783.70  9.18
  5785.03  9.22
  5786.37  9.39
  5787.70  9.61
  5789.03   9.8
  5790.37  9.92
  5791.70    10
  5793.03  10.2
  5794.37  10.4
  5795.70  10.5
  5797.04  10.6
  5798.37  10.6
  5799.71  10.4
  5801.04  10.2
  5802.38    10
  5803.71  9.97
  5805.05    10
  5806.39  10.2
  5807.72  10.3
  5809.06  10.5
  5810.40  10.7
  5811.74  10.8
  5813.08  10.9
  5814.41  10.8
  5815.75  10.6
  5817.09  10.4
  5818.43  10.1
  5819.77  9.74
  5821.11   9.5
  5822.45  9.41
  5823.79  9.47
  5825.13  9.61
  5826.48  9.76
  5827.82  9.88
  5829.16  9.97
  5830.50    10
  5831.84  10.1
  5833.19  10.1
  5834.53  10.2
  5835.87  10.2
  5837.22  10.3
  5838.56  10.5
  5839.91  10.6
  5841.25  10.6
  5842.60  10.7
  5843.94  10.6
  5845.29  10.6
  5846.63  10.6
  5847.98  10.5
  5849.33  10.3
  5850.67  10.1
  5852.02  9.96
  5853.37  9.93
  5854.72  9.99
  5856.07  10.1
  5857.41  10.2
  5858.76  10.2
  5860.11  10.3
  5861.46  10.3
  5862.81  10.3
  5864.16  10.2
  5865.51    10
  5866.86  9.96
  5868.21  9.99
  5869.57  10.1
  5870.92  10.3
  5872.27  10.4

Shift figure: 0.03 mag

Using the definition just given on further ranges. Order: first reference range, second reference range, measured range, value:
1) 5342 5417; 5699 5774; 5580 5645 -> 0.02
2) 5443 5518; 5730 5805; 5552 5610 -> -0.03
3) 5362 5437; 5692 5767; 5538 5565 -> -0.05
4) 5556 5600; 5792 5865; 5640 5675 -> 0.02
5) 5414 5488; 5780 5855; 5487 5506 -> 0.06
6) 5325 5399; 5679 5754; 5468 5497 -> 0.05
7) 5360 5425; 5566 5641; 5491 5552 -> 0.04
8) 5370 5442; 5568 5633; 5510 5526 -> 0.06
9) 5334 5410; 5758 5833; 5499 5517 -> 0.12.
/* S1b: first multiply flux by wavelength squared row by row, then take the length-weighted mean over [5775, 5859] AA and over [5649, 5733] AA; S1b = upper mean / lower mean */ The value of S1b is 1.09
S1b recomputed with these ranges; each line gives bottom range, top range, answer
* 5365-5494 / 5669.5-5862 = 1.19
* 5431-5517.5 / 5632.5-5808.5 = 1.17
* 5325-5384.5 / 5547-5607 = 1.12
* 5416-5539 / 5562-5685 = 1.10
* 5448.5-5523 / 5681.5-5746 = 1.17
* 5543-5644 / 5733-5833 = 1.11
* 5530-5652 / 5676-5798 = 1.07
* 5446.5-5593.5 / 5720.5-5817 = 1.18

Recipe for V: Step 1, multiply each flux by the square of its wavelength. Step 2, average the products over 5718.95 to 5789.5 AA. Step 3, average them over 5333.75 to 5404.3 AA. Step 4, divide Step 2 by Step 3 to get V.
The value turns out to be 1.2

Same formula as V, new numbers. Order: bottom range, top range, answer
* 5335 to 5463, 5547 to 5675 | 1.10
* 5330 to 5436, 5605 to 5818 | 1.17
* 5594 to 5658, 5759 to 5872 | 1.12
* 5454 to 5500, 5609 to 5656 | 1.13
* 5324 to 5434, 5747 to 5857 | 1.25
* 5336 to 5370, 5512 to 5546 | 1.04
